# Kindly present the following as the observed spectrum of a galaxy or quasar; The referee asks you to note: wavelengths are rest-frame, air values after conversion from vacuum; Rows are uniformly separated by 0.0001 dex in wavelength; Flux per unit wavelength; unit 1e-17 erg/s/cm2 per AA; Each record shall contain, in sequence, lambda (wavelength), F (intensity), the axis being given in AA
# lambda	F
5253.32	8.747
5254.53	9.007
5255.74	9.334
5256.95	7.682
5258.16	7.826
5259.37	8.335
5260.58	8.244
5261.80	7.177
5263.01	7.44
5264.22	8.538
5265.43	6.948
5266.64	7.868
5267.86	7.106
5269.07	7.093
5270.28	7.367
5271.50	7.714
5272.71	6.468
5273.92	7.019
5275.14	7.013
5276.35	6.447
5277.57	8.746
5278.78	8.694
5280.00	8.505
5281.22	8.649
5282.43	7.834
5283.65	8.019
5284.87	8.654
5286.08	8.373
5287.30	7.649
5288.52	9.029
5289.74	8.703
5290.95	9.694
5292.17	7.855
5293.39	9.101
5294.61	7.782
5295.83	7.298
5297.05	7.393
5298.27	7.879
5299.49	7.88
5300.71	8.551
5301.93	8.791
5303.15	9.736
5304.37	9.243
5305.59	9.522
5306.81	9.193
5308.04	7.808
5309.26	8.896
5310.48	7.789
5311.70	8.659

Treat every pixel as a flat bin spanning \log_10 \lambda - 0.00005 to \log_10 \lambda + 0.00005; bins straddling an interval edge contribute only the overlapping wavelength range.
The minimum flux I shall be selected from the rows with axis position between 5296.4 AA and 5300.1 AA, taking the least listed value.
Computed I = 7.393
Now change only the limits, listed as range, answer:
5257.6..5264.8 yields 7.177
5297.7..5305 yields 7.879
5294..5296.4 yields 7.298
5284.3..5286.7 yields 8.373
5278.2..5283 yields 7.834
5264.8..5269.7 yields 6.948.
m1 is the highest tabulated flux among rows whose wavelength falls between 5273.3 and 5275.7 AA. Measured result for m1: 7.019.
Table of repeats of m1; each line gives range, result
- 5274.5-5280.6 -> 8.746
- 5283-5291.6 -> 9.694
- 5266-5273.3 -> 7.868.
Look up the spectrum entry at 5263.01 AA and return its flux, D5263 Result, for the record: 7.44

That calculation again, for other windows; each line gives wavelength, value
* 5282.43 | 7.834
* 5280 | 8.505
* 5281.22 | 8.649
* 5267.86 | 7.106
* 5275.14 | 7.013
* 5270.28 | 7.367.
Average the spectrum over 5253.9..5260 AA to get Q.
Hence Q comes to 8.44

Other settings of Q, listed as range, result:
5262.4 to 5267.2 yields 7.71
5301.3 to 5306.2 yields 9.33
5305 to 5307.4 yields 9.36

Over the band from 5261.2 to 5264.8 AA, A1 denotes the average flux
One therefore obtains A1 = 7.72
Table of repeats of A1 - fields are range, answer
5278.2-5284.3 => 8.33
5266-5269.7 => 7.36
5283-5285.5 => 8.33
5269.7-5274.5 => 7.14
